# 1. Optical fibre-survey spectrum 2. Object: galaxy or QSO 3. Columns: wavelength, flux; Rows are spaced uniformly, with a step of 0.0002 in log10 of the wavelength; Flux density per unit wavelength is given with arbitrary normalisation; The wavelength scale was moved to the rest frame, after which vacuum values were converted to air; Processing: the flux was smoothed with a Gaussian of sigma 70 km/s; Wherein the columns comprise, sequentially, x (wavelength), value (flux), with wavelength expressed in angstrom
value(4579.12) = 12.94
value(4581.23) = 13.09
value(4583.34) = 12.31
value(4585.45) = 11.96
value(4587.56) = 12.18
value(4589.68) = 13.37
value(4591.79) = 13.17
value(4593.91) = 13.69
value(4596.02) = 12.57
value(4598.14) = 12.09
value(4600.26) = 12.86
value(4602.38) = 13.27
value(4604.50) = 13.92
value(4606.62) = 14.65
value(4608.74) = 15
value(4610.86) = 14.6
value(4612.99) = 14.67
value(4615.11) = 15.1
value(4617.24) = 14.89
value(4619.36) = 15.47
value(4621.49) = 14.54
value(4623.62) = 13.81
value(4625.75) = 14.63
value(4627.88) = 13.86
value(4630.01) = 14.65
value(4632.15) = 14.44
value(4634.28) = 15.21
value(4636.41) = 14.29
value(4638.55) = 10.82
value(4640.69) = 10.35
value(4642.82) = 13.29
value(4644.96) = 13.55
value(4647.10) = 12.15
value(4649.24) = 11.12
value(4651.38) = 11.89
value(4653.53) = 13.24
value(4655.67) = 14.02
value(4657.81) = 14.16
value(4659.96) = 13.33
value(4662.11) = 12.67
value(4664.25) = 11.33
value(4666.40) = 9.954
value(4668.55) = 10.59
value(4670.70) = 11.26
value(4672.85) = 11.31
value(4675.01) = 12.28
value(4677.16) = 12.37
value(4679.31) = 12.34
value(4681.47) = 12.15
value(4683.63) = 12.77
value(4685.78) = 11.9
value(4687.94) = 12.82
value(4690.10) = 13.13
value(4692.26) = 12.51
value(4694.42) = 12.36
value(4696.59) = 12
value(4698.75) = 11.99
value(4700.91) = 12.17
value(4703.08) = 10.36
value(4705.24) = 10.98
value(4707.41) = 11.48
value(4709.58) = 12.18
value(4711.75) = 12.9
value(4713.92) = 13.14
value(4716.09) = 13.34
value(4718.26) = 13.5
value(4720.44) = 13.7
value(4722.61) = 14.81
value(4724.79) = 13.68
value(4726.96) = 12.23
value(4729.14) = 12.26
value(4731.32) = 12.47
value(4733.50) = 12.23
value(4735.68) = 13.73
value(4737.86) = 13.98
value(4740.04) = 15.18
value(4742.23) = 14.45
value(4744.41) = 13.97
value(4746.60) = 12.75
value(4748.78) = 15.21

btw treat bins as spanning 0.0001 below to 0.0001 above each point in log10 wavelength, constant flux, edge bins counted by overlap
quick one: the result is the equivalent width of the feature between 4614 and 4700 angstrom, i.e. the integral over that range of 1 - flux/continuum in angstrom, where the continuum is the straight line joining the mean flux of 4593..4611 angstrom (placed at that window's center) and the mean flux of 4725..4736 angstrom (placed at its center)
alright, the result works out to 2.0 angstrom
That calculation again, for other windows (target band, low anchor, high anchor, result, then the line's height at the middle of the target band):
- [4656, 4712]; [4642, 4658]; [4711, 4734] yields 4.0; 13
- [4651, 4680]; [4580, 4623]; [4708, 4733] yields 2.5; 13.3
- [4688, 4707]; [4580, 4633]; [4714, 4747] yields 2.2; 13.6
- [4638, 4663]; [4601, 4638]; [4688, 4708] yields 1.6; 13.5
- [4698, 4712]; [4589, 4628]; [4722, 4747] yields 2.0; 13.6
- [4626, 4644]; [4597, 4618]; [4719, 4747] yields 0.7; 14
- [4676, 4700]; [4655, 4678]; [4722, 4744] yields 0.3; 12.5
